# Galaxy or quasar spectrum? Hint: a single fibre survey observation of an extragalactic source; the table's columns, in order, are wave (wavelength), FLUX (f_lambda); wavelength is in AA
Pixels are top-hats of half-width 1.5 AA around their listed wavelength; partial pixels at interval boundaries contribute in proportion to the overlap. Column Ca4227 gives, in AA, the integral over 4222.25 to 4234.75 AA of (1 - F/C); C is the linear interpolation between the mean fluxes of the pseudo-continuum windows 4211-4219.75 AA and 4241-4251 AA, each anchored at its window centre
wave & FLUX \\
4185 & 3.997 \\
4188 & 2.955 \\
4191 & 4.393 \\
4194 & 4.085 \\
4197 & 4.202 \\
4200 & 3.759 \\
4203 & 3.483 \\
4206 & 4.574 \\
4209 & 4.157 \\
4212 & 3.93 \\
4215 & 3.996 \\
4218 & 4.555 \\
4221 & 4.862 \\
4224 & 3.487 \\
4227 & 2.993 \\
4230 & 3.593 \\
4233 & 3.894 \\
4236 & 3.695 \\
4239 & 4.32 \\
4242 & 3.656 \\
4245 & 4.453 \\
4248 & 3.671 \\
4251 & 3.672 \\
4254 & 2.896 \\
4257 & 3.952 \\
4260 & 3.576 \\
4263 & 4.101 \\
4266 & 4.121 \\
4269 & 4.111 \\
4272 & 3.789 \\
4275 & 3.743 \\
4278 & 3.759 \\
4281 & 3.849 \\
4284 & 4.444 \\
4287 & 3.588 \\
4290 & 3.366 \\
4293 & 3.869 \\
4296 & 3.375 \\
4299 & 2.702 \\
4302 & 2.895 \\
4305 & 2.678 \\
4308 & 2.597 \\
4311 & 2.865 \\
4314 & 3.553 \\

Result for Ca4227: 1.7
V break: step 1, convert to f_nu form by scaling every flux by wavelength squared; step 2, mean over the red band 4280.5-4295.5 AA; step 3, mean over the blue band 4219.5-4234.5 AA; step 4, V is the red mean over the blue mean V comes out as 1.0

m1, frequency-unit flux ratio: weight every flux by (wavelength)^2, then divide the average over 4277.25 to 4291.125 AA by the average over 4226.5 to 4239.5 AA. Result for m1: 1.05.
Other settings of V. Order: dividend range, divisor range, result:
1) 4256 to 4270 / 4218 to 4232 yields 1.06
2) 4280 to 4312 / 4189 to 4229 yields 0.85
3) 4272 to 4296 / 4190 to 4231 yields 0.98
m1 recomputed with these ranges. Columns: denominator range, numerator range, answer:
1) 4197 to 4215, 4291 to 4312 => 0.79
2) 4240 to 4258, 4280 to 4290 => 1.06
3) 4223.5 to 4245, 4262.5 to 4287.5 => 1.08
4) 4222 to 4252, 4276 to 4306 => 0.95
